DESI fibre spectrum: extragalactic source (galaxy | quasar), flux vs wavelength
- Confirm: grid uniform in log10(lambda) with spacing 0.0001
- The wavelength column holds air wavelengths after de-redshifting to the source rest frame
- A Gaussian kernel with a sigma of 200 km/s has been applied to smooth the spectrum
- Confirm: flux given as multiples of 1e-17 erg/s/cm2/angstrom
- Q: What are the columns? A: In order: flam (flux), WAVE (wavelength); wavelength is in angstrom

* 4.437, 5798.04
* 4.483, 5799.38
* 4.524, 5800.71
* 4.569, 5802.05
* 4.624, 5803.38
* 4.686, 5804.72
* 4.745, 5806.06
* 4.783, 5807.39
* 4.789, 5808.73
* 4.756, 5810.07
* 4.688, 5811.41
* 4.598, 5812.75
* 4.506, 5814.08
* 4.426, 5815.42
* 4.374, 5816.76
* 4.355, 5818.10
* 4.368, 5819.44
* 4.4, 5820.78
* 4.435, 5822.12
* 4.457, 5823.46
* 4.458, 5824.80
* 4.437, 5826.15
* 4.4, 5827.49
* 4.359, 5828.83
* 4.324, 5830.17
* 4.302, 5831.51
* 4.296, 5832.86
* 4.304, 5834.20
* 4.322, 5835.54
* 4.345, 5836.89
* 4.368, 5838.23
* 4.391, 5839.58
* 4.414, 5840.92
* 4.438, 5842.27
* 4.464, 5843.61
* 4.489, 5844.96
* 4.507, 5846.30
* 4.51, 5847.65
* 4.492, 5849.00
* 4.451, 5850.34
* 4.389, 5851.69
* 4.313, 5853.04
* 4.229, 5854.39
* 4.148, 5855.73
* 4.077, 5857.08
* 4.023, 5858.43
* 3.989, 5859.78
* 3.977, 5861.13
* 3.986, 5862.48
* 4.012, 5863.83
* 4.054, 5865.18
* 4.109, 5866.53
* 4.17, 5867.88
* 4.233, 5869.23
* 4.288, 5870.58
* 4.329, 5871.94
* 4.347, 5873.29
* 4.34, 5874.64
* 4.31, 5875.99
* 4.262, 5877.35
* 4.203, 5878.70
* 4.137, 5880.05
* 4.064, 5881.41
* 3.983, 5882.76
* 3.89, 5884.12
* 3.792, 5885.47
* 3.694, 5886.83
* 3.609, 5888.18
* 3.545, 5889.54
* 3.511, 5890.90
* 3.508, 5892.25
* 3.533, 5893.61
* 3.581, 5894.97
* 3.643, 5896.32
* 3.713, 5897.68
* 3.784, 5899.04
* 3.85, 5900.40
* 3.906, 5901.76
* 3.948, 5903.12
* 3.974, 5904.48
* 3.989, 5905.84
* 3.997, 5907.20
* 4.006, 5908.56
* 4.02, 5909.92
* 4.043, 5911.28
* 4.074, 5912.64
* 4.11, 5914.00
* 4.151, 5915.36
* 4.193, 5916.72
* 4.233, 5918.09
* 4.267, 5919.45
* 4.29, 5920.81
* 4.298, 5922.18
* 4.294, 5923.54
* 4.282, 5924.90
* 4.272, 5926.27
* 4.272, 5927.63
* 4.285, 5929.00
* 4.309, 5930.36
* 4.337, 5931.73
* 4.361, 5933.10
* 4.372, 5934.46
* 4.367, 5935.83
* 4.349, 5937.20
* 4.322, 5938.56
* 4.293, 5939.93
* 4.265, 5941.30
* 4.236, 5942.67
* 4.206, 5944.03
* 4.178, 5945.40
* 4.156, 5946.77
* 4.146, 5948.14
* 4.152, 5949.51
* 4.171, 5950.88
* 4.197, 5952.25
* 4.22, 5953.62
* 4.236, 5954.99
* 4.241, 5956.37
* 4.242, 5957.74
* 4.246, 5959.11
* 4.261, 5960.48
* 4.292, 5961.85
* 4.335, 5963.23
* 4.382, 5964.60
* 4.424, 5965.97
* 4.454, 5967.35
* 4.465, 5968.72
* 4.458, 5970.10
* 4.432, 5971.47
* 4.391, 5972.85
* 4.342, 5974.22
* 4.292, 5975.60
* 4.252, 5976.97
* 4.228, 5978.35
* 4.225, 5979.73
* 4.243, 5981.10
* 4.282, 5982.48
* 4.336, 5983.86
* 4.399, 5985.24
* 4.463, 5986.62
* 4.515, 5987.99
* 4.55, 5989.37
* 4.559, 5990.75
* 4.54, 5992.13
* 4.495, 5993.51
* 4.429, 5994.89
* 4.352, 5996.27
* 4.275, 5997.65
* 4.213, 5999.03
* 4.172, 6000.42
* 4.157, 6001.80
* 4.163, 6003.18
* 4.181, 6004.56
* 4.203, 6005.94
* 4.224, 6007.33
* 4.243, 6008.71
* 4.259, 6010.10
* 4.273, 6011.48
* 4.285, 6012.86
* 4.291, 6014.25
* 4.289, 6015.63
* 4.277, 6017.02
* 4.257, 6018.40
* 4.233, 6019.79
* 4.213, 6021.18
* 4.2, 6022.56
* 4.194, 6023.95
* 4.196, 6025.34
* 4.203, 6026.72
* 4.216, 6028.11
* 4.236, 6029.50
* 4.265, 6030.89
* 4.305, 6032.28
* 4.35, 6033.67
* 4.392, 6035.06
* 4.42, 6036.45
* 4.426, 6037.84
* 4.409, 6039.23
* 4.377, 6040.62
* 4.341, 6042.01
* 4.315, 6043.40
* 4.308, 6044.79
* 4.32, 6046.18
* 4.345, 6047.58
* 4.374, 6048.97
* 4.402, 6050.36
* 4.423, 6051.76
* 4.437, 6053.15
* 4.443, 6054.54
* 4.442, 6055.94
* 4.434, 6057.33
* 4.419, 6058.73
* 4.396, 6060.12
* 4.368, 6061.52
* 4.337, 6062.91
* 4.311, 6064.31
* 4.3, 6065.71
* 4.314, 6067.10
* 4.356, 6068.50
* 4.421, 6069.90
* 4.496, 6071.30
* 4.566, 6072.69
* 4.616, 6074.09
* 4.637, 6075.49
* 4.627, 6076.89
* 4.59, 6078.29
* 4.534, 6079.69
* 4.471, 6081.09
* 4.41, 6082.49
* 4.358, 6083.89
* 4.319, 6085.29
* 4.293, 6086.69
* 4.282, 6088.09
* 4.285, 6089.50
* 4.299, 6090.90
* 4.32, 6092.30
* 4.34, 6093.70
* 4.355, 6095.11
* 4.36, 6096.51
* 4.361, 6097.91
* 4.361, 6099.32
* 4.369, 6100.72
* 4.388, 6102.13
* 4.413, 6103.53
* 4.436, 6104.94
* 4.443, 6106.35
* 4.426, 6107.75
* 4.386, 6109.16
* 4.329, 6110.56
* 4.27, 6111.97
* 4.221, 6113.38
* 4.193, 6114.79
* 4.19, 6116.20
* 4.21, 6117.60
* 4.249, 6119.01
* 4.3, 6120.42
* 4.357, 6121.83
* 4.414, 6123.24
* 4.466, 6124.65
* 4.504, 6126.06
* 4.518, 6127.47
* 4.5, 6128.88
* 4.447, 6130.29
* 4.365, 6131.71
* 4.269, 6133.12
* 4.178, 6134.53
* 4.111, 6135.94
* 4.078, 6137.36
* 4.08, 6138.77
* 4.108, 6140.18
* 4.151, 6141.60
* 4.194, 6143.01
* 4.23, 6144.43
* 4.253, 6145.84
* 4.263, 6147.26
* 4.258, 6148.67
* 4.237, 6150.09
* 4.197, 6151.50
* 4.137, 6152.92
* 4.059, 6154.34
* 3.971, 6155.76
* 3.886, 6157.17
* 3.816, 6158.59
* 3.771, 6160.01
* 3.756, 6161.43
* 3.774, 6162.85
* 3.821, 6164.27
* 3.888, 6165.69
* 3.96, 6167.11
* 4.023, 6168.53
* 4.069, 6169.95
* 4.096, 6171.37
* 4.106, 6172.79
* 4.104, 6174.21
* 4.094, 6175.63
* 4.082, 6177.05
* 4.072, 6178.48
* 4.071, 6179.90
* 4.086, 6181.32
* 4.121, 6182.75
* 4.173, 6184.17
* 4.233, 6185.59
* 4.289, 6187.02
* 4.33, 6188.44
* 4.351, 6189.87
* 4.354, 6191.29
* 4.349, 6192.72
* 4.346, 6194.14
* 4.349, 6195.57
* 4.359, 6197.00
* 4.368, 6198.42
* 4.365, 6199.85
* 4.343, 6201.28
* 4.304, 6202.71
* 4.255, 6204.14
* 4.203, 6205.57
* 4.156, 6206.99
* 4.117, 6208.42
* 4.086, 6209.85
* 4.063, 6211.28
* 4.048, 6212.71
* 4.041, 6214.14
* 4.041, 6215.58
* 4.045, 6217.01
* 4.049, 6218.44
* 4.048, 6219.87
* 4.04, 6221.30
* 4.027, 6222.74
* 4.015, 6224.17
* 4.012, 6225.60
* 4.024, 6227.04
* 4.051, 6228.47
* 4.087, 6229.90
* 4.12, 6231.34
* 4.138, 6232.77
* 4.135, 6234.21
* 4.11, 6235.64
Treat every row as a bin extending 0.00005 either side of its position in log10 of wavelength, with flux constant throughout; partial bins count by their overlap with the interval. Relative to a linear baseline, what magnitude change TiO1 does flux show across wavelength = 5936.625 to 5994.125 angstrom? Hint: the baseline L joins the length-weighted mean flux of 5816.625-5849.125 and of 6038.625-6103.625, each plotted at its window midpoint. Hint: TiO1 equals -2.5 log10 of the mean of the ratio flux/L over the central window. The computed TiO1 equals 0.02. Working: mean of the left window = 4.4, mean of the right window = 4.4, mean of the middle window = 4.32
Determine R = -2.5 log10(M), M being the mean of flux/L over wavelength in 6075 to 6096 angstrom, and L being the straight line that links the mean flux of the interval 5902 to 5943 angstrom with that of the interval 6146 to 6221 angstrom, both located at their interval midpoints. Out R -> -0.06 mag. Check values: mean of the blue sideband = 4.2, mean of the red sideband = 4.12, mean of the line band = 4.41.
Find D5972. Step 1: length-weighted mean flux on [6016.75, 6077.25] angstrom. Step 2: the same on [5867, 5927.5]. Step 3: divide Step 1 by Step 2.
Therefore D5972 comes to 1.09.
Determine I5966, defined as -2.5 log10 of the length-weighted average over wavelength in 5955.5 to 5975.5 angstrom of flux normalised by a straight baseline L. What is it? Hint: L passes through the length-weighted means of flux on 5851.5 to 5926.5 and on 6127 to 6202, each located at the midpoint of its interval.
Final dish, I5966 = -0.07 mag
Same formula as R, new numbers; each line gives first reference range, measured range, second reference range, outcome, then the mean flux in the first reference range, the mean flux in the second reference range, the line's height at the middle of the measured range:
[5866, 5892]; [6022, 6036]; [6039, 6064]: 0.02 mag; 4.03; 4.38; 4.34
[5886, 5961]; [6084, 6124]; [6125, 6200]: -0.05 mag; 4.09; 4.16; 4.14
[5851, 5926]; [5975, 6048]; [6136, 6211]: -0.06 mag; 4.03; 4.14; 4.08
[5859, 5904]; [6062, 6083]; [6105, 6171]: -0.09 mag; 3.95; 4.18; 4.12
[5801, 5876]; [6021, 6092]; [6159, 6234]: -0.04 mag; 4.38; 4.12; 4.22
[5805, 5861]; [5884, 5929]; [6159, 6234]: 0.10 mag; 4.41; 4.12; 4.35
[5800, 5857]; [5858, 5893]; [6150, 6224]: 0.10 mag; 4.45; 4.11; 4.41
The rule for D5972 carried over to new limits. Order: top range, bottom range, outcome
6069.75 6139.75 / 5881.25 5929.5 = 1.10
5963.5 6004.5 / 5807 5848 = 0.98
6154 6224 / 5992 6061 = 0.95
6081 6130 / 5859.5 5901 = 1.10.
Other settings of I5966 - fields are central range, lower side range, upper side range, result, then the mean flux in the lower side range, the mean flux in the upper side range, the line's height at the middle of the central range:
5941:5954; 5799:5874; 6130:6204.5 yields 0.03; 4.38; 4.15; 4.3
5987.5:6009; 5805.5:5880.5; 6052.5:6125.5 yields 0.01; 4.35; 4.38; 4.37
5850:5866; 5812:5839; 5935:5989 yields 0.06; 4.39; 4.3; 4.37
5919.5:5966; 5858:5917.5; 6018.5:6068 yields -0.04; 3.97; 4.33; 4.1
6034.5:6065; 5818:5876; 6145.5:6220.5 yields -0.05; 4.3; 4.12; 4.2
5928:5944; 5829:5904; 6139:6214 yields -0.05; 4.11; 4.14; 4.11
